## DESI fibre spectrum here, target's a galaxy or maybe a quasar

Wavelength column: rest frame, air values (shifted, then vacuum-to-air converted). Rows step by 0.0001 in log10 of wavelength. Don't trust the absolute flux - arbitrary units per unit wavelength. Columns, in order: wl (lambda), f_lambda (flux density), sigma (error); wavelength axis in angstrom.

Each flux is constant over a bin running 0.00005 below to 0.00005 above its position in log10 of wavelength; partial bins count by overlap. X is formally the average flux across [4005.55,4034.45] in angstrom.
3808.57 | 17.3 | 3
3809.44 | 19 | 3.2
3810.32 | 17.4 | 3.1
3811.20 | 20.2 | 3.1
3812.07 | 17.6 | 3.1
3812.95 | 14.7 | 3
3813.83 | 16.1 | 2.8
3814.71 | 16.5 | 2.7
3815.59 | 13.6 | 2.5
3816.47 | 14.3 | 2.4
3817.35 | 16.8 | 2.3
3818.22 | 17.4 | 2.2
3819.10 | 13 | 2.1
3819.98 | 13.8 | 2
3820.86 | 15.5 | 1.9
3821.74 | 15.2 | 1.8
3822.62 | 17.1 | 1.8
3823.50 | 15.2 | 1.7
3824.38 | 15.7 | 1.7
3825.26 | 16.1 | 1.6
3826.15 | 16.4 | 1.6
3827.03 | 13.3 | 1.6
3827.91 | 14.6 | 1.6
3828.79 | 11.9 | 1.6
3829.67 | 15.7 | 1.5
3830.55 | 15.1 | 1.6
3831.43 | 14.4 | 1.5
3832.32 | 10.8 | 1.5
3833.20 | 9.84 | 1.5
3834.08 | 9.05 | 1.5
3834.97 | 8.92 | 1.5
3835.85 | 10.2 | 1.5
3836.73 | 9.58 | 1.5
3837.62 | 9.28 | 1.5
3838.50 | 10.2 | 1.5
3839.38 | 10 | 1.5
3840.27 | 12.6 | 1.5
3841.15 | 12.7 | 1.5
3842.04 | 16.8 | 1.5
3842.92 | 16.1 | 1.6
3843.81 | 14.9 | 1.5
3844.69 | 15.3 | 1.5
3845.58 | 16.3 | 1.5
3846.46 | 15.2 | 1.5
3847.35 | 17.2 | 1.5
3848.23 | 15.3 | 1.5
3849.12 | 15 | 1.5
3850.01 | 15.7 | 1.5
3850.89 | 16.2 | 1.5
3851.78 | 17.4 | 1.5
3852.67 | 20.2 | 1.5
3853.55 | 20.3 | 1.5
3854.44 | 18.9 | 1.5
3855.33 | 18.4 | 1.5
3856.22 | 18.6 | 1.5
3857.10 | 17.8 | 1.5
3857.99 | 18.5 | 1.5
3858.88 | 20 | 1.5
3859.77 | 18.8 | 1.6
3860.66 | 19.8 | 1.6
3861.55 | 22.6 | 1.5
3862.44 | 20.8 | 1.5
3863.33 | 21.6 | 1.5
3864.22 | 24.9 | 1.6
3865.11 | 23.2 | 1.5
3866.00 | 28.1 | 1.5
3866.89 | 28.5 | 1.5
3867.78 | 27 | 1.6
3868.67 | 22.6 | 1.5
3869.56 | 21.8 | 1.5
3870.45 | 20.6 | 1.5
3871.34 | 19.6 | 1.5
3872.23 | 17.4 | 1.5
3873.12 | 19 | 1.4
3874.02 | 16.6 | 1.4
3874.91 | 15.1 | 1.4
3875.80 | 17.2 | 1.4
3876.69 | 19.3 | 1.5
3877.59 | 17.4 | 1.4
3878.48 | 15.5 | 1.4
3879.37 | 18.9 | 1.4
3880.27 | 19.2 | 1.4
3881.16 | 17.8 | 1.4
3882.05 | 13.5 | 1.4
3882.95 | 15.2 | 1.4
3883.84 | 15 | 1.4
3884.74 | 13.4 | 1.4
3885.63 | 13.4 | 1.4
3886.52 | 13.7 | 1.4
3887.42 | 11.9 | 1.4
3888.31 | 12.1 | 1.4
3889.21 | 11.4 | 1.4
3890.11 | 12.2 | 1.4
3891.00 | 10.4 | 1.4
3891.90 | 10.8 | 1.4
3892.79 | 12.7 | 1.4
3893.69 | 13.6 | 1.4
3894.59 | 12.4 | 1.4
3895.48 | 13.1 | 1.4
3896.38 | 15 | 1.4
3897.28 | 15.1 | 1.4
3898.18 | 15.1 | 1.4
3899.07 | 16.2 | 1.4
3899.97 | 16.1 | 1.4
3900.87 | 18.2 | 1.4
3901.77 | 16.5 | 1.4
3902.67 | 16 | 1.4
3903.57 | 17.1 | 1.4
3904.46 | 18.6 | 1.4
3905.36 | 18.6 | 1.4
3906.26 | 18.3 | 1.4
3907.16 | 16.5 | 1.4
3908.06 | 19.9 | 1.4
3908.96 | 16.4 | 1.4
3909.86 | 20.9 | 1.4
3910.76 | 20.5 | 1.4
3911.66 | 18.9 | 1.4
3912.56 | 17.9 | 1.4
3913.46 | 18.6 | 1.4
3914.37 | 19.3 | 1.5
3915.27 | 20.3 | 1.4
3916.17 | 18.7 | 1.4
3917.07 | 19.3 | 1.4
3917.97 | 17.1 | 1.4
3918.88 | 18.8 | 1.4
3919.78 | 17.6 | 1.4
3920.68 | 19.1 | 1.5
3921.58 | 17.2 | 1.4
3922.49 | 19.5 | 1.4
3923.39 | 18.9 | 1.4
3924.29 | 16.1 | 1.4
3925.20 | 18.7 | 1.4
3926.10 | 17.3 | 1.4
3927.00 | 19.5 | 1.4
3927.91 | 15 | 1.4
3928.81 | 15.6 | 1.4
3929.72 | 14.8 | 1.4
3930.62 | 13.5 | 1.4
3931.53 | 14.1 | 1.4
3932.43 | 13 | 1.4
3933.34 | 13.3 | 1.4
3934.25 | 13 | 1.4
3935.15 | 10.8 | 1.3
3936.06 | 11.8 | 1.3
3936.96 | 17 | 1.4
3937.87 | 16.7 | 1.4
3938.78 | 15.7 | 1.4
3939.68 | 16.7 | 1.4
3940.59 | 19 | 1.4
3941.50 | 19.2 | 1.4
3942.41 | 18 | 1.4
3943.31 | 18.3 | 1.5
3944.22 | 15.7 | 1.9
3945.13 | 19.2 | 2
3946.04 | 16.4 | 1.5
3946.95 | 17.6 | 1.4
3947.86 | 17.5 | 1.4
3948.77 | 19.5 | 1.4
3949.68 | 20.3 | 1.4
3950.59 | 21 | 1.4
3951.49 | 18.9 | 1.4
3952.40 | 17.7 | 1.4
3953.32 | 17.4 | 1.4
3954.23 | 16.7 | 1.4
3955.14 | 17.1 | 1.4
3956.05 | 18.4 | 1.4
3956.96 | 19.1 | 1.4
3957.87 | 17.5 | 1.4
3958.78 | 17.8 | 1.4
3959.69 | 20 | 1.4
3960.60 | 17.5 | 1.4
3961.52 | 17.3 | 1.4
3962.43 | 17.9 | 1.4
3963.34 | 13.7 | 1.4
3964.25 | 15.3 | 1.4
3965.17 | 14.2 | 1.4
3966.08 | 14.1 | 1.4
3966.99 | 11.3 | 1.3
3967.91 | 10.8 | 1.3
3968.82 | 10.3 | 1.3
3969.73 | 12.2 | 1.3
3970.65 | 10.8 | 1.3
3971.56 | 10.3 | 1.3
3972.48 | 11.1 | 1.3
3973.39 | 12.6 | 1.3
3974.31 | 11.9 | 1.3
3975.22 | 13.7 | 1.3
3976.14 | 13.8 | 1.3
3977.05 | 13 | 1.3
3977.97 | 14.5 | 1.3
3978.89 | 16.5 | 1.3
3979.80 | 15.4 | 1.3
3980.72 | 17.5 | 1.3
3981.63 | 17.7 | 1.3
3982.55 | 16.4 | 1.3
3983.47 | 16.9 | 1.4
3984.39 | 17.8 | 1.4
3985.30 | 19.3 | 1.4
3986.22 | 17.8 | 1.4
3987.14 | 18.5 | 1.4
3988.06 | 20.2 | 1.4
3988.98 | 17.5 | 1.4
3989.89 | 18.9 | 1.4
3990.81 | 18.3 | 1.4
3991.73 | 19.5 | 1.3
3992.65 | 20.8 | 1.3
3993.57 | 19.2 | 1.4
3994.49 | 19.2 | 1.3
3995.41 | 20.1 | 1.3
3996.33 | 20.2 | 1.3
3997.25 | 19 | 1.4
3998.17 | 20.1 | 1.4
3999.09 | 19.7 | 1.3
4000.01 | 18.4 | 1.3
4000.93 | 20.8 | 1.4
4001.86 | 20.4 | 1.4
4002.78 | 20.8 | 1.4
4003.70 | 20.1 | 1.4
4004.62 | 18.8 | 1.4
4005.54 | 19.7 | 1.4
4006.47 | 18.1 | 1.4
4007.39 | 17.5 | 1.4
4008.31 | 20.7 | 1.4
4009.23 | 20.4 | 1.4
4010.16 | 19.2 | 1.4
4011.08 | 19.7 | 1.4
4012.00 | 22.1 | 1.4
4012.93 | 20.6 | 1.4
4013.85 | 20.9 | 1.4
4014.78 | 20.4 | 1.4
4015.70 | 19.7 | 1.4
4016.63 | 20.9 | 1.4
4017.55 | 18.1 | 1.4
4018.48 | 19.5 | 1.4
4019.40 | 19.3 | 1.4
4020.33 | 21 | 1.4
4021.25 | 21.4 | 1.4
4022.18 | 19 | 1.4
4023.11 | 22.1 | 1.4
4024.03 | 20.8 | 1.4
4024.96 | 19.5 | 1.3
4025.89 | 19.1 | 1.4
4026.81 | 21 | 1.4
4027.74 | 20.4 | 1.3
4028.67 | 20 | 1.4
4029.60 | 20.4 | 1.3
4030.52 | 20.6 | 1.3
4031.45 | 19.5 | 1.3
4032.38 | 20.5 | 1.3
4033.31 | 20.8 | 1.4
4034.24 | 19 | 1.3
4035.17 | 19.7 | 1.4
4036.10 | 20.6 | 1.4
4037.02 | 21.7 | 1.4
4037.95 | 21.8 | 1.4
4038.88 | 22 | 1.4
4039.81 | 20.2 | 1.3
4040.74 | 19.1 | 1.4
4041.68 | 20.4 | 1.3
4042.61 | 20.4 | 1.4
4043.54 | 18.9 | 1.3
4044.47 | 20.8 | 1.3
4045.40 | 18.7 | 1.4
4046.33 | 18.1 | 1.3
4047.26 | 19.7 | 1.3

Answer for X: 20.1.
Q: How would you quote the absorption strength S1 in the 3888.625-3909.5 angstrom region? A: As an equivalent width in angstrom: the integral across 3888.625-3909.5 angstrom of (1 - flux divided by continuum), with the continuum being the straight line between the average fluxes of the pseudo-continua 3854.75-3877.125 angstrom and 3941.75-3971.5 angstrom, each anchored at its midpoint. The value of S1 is 4.2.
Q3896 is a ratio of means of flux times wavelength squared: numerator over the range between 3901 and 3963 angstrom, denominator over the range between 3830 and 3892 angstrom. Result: 1.1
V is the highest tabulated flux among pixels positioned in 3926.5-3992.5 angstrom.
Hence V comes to 21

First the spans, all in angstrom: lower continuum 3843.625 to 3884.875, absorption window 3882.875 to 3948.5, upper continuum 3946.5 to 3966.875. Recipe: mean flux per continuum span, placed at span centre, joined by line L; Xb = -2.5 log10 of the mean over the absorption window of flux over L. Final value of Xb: 0.117 mag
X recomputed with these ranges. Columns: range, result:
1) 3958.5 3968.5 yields 15.3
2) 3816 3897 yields 16.1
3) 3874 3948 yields 16.3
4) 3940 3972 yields 16.5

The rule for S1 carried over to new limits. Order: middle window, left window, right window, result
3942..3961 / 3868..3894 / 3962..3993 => -3.4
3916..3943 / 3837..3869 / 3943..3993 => 0.8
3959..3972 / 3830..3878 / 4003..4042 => 3.5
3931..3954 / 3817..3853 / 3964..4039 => 0.1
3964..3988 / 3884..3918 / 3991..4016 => 5.6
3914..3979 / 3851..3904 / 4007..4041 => 9.1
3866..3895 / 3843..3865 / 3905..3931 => 2.6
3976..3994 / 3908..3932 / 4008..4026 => 1.8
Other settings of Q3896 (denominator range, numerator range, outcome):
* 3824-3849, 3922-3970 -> 1.30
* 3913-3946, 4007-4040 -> 1.26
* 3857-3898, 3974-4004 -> 1.09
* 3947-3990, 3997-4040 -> 1.29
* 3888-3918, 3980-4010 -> 1.22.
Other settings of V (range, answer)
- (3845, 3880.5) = 28.5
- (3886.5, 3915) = 20.9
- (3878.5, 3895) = 19.2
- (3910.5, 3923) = 20.5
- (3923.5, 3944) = 19.5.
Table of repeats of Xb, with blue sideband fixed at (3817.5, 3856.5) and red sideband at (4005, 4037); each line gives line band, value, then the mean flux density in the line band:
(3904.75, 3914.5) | -0.12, 18.7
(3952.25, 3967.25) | 0.10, 16.7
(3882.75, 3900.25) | 0.21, 13.4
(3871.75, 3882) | -0.11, 17.4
